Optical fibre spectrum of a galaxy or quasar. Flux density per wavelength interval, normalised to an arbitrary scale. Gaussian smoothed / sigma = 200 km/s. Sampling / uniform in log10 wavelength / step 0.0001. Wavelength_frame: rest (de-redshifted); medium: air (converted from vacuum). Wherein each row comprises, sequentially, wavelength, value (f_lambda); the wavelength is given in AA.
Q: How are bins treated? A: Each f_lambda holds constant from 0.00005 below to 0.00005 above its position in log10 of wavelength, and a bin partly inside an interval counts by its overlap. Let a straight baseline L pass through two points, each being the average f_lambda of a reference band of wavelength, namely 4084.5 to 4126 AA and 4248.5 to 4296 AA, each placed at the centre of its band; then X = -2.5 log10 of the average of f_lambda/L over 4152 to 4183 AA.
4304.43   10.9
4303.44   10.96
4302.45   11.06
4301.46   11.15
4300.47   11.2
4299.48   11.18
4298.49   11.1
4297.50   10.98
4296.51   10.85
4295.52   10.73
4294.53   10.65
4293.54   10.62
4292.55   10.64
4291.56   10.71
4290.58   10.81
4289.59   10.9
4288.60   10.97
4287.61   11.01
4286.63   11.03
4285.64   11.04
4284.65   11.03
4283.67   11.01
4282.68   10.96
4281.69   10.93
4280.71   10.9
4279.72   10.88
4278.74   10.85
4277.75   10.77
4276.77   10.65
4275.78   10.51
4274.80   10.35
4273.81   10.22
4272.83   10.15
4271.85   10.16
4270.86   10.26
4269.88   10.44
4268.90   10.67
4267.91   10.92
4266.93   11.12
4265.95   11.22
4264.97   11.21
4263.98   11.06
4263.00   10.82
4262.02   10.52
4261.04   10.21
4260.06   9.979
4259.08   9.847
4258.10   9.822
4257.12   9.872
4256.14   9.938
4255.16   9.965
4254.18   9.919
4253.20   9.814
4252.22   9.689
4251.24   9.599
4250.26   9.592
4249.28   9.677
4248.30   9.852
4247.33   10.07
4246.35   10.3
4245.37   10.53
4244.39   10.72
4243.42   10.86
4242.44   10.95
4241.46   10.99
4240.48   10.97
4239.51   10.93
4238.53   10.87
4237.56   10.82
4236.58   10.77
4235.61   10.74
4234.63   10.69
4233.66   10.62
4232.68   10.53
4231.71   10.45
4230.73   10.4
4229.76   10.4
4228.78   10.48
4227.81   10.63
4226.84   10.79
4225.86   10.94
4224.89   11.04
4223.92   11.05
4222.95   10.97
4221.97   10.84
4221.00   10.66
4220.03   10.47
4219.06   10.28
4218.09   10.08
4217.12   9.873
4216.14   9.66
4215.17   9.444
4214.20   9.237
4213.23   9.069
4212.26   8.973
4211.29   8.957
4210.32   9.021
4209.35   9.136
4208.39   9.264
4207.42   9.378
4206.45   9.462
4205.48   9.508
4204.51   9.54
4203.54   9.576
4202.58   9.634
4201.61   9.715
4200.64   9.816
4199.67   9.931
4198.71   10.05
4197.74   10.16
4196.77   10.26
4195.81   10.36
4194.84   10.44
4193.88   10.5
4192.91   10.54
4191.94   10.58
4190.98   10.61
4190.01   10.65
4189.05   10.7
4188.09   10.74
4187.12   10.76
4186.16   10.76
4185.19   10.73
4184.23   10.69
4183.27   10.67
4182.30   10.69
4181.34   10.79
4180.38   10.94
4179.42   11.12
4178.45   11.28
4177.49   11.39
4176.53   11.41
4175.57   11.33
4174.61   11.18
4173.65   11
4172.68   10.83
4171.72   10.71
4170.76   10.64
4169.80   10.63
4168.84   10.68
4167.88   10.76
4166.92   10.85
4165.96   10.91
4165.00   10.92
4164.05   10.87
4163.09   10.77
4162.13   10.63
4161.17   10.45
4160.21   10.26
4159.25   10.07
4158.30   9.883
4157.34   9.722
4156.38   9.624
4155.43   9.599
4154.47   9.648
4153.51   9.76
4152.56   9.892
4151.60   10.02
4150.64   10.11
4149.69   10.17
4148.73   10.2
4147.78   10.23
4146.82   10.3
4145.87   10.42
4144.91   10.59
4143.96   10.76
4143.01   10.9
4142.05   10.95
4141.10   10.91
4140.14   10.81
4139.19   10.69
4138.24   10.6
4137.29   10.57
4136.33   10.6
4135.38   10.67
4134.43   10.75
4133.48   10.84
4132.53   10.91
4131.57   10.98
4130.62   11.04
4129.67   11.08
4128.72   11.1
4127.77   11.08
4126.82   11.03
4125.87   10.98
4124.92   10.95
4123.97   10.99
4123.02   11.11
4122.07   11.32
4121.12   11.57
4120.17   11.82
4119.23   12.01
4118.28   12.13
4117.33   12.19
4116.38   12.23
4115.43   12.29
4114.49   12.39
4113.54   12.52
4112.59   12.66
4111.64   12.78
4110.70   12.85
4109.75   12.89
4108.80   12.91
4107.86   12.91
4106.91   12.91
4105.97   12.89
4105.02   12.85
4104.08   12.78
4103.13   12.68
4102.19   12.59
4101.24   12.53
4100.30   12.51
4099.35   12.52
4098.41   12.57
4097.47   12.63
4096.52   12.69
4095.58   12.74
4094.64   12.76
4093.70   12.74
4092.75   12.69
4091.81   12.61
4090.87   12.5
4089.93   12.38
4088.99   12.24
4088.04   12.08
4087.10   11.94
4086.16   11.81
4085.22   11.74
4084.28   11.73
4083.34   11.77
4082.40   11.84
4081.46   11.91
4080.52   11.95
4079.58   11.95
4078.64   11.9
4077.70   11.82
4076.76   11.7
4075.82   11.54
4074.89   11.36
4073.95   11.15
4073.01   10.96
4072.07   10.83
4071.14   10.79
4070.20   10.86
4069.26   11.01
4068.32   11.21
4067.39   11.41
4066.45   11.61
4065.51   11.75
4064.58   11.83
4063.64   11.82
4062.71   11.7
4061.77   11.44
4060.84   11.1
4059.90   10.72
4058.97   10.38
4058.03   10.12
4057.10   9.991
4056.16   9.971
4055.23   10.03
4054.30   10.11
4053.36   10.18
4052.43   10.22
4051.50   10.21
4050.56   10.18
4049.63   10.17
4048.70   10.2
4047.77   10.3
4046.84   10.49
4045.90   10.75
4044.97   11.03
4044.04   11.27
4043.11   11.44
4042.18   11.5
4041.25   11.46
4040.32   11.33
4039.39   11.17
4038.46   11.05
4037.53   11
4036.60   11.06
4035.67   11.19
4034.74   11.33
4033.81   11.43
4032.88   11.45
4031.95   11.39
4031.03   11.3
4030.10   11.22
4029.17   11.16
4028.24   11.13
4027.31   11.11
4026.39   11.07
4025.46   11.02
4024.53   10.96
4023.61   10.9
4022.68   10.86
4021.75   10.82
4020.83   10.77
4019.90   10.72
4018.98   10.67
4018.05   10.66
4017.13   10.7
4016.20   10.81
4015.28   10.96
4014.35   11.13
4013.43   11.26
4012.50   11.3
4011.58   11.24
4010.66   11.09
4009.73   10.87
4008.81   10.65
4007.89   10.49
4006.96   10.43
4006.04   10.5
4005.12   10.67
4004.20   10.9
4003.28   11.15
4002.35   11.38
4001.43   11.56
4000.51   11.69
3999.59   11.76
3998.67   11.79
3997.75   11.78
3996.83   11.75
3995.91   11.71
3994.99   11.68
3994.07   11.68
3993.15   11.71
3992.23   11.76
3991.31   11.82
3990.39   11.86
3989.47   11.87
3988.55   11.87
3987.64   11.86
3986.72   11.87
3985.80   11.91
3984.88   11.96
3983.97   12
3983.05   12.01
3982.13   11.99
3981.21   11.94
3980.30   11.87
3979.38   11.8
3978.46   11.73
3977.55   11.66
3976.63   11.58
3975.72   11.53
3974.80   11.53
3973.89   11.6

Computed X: 0.10 mag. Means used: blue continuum 12.3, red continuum 10.5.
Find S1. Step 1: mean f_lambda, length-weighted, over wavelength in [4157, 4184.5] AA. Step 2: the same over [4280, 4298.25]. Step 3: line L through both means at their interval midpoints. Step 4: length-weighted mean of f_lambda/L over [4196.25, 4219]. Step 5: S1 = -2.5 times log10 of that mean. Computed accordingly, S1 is 0.13 mag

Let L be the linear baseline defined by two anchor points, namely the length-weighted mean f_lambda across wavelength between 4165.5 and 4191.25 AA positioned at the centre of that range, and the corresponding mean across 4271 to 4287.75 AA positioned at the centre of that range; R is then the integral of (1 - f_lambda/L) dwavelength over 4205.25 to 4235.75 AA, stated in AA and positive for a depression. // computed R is 2.0 AA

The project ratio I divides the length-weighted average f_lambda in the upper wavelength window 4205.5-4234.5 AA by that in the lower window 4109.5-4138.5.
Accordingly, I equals 0.9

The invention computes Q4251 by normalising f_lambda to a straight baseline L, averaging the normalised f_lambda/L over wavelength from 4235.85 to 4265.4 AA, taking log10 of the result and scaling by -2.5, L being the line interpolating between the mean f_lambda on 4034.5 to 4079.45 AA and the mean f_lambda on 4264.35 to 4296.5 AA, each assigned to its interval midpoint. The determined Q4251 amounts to 0.05 mag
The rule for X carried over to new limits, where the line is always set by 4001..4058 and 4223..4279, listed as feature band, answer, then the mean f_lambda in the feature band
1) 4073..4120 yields -0.147 mag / 12.3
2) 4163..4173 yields -0.016 mag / 10.8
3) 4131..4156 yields 0.022 mag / 10.5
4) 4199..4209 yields 0.104 mag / 9.59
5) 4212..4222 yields 0.074 mag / 9.85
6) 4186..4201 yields 0.016 mag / 10.4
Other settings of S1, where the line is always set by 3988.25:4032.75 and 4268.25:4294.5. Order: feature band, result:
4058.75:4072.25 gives -0.016 mag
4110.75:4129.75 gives -0.072 mag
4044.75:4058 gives 0.088 mag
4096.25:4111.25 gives -0.156 mag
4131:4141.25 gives 0.022 mag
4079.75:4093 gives -0.095 mag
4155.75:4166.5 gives 0.056 mag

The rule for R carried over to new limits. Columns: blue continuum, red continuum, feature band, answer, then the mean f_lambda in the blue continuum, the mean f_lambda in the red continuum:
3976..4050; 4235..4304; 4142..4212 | 3.2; 11.3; 10.6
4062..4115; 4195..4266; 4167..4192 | 0.0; 12.1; 10.2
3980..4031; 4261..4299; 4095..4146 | -3.0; 11.3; 10.8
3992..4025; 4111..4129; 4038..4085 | 1.5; 11.1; 11.8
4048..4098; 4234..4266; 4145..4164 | 1.4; 11.4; 10.4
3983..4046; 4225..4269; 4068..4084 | -0.6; 11.3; 10.5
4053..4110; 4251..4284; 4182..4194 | 0.4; 11.8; 10.5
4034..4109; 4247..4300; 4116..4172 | 2.3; 11.5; 10.5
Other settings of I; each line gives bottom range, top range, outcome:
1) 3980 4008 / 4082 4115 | 1.08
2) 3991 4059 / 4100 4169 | 1.02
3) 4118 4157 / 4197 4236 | 0.94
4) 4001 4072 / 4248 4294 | 0.96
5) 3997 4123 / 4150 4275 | 0.90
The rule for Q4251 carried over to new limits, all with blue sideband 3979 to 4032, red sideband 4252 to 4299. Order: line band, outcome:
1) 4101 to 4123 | -0.13 mag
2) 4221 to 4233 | 0.00 mag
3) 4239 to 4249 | 0.01 mag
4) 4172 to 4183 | -0.02 mag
